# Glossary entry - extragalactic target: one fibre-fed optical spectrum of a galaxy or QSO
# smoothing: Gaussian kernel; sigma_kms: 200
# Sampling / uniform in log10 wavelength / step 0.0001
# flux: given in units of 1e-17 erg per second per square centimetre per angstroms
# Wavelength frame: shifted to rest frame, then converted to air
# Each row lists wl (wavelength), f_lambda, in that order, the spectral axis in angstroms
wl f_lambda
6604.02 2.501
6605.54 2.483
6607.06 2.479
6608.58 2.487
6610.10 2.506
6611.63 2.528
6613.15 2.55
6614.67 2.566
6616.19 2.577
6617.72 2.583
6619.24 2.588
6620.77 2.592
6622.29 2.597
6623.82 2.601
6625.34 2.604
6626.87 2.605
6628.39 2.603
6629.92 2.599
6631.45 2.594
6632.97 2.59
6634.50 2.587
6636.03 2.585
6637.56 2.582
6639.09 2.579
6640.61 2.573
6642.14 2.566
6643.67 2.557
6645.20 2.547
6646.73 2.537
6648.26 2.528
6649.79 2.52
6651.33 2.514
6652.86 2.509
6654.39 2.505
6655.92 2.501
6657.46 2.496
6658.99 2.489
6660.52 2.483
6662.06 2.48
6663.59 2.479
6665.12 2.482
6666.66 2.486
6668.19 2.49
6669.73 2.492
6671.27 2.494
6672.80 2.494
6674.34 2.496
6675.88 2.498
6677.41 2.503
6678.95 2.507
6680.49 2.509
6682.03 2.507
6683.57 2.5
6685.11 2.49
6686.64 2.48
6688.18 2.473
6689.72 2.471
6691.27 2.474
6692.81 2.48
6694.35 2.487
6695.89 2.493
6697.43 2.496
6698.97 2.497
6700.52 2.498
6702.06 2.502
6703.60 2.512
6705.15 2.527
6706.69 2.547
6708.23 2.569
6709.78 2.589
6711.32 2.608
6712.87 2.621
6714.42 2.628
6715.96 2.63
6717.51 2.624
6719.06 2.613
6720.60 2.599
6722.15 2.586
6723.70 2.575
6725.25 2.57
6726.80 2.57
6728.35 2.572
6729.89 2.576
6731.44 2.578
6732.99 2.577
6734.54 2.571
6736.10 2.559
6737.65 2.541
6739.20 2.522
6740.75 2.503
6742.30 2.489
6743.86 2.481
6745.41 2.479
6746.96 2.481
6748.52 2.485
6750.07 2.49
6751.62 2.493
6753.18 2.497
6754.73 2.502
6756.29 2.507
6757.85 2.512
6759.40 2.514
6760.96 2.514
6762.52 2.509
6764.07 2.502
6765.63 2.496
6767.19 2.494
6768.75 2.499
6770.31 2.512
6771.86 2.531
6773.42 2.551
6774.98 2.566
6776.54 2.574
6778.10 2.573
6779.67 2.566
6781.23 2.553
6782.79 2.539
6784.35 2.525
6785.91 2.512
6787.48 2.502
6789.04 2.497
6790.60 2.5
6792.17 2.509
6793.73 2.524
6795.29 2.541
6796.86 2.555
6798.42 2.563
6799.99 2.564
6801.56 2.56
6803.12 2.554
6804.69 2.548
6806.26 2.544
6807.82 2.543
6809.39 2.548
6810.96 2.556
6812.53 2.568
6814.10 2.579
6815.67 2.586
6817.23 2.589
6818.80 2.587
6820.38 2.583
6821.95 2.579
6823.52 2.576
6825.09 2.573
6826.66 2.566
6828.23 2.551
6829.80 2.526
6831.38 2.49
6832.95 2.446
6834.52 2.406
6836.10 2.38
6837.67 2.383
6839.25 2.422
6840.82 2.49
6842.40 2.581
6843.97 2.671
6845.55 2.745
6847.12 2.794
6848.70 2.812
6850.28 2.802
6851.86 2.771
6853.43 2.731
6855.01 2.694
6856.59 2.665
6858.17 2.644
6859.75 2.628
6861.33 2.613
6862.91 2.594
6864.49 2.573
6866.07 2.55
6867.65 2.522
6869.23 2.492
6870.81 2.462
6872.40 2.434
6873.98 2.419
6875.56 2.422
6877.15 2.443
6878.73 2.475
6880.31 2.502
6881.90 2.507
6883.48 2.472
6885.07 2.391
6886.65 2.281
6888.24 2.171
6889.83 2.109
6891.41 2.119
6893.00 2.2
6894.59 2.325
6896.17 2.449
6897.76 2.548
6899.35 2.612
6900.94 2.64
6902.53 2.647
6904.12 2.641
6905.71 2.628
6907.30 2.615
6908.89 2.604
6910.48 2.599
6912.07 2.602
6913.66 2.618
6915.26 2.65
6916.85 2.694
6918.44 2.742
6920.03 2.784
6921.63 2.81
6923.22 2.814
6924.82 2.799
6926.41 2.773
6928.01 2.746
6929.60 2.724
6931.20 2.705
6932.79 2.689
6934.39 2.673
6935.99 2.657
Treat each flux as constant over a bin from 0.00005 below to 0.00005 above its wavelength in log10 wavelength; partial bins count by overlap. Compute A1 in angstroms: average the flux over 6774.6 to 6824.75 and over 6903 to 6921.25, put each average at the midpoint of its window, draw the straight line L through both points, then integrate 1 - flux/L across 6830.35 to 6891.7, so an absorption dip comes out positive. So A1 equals 2.1 angstroms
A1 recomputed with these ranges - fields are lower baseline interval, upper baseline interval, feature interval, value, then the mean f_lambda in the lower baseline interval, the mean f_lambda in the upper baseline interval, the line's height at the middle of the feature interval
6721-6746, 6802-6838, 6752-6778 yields 0.3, 2.55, 2.54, 2.54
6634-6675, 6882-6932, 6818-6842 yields 0.4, 2.52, 2.56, 2.55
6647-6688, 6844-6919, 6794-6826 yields -0.4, 2.5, 2.55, 2.53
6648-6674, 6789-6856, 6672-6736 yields -0.6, 2.5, 2.57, 2.52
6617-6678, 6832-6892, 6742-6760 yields 0.3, 2.54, 2.52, 2.53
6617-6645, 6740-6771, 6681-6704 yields 0.5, 2.59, 2.5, 2.54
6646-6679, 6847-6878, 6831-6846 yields 0.5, 2.5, 2.6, 2.59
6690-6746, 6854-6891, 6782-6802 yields -0.1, 2.55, 2.48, 2.51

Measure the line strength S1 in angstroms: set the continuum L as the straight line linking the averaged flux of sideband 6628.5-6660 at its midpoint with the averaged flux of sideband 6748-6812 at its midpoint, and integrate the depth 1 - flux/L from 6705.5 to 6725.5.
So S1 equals -0.46 angstroms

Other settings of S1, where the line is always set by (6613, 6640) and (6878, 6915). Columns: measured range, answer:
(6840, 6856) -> -1.4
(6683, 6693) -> 0.3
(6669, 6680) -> 0.3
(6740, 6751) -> 0.2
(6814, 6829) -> -0.4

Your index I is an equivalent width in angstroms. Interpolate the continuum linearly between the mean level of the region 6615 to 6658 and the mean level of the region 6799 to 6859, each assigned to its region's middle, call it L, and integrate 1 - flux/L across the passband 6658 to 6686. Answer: 0.8 angstroms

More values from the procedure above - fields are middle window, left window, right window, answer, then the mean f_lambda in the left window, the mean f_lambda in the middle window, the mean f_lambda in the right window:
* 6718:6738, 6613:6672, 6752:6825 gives -0.3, 2.55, 2.58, 2.54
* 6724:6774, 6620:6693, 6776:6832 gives 0.4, 2.53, 2.52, 2.55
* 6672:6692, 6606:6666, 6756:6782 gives 0.4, 2.55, 2.49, 2.53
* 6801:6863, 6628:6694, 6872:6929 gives -1.3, 2.52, 2.59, 2.54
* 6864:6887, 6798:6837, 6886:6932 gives 0.9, 2.54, 2.47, 2.58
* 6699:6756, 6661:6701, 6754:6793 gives -0.9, 2.49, 2.55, 2.52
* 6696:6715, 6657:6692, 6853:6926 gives -0.4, 2.49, 2.55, 2.54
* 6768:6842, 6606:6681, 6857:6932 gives 0.4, 2.54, 2.53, 2.55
